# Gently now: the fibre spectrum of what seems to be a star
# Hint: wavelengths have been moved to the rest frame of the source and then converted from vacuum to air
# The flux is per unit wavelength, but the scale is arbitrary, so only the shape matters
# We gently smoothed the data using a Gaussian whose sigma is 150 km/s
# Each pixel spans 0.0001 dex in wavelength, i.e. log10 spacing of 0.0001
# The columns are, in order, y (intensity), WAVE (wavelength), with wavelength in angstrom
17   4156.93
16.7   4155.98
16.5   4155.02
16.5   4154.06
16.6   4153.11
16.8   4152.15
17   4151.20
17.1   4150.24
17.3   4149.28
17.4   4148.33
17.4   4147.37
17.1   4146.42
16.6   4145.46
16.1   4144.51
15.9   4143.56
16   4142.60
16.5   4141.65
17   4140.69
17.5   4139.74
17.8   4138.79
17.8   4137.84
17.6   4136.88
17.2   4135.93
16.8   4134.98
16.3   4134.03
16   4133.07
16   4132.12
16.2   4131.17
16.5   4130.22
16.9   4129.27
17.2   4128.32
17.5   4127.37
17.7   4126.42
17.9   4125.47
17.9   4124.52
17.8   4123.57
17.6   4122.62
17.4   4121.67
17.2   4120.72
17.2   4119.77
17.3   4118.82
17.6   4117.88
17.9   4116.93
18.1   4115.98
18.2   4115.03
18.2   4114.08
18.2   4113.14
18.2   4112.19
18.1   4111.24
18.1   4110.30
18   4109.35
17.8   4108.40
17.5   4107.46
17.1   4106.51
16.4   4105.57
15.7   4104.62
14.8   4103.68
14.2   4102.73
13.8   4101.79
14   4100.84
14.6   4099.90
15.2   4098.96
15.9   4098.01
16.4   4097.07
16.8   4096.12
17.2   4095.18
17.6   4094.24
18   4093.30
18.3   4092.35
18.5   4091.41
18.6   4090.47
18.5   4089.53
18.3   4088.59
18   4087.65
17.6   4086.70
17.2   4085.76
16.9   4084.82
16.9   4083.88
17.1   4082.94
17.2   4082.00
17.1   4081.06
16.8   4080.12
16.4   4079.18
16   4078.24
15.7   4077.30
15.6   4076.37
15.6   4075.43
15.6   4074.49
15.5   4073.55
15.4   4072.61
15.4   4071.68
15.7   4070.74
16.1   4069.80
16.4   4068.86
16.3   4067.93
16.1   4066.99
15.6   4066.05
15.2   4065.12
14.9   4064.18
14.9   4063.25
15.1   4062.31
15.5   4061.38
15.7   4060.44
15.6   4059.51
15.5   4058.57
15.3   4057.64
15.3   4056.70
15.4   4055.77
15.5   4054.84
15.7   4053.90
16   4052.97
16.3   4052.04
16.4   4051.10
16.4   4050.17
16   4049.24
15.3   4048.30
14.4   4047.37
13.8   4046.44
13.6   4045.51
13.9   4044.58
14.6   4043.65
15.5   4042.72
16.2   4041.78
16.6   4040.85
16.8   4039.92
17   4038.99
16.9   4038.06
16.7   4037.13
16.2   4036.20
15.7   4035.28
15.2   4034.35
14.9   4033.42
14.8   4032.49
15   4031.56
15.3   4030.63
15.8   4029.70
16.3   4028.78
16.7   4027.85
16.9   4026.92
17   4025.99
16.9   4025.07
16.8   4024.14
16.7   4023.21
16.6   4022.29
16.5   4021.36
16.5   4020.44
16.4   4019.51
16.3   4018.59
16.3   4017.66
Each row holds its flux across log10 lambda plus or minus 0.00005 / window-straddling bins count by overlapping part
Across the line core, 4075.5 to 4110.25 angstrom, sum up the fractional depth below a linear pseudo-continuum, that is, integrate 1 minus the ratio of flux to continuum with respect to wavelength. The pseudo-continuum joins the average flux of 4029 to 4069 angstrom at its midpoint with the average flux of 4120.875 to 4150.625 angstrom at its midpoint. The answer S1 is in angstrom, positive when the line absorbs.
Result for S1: -0.9 angstrom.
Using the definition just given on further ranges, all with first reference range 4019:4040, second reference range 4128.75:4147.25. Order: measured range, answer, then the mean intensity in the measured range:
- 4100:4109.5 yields 0.45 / 15.8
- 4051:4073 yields 1.03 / 15.6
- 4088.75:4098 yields -0.65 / 17.7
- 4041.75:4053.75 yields 0.80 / 15.2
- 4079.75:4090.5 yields -0.64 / 17.5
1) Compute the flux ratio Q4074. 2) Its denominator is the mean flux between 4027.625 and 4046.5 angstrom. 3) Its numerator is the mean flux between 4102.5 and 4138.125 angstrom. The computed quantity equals 1.1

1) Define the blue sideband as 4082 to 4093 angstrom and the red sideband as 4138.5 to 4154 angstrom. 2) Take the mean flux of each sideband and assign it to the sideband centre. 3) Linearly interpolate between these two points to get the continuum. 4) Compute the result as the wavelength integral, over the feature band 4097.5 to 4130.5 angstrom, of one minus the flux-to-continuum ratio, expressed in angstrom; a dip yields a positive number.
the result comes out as 0.7 angstrom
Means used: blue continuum 17.8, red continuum 16.9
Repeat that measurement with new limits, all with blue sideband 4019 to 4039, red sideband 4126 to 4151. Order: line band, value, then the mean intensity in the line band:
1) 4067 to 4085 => 0.4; 16.2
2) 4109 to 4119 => -0.8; 18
